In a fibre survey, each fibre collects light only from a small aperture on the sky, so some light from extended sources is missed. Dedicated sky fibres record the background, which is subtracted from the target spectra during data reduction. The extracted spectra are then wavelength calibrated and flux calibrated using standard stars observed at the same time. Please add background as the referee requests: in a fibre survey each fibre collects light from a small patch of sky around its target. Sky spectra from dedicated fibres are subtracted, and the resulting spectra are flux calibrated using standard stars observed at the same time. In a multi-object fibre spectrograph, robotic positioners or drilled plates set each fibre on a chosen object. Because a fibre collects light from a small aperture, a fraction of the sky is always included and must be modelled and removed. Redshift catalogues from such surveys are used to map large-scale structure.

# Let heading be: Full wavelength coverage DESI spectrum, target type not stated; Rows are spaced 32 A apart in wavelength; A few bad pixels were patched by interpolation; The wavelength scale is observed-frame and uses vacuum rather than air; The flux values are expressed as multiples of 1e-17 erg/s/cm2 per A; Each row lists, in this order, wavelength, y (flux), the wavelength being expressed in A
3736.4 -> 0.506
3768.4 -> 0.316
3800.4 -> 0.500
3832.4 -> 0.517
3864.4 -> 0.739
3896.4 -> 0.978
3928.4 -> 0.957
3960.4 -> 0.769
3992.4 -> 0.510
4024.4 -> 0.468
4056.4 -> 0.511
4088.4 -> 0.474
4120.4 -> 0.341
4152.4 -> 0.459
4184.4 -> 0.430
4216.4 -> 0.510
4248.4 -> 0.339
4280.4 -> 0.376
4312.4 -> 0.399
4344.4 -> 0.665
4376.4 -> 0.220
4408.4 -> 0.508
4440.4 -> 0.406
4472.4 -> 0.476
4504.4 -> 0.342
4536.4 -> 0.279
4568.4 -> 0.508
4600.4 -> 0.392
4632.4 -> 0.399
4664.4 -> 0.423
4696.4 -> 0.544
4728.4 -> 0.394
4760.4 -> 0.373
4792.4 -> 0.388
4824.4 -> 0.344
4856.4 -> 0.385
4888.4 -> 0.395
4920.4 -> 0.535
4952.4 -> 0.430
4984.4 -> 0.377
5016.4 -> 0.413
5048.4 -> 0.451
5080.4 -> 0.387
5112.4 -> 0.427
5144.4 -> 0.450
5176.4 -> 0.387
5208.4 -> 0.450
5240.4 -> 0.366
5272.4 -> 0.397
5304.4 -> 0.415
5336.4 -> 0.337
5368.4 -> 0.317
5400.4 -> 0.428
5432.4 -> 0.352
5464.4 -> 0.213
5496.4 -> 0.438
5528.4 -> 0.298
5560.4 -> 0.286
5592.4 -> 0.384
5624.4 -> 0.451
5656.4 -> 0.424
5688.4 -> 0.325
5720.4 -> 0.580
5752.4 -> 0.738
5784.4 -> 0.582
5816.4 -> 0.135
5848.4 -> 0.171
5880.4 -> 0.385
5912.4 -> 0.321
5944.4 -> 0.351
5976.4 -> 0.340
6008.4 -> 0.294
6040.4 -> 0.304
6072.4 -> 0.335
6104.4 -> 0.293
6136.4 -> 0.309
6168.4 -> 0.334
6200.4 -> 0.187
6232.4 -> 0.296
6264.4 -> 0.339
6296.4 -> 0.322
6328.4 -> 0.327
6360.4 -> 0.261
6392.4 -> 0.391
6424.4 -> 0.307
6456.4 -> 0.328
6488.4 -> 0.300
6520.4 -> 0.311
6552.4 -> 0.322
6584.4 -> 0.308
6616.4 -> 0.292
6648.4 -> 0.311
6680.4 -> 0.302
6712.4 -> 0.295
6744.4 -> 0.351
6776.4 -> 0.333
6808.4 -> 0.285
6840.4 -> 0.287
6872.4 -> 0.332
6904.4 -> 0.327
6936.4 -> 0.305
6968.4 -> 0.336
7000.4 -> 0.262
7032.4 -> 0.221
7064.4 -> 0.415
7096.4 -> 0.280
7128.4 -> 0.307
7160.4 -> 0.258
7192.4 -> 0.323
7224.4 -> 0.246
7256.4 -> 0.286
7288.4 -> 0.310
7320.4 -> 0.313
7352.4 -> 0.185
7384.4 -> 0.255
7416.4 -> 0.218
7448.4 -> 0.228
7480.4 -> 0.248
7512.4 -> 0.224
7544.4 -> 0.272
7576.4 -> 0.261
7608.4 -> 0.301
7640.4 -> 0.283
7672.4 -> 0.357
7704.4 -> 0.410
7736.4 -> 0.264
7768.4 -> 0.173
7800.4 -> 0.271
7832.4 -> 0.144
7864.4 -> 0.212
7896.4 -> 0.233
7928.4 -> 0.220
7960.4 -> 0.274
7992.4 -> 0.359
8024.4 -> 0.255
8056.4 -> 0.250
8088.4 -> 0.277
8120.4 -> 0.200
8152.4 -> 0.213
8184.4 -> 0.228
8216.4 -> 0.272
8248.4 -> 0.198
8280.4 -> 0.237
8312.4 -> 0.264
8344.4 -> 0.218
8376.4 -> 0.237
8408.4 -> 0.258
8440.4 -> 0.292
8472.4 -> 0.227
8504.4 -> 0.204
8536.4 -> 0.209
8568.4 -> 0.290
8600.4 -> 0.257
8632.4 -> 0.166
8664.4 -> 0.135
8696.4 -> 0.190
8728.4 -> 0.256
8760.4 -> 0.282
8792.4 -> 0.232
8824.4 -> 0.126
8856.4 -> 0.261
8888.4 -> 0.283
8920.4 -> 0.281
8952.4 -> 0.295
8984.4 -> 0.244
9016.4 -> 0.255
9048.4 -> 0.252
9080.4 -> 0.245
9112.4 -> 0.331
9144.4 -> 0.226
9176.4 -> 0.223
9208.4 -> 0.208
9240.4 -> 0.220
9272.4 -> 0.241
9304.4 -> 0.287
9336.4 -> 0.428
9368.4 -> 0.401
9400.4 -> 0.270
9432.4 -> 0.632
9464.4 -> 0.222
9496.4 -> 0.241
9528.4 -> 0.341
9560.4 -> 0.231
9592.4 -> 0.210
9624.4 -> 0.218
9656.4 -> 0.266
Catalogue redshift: 1.06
